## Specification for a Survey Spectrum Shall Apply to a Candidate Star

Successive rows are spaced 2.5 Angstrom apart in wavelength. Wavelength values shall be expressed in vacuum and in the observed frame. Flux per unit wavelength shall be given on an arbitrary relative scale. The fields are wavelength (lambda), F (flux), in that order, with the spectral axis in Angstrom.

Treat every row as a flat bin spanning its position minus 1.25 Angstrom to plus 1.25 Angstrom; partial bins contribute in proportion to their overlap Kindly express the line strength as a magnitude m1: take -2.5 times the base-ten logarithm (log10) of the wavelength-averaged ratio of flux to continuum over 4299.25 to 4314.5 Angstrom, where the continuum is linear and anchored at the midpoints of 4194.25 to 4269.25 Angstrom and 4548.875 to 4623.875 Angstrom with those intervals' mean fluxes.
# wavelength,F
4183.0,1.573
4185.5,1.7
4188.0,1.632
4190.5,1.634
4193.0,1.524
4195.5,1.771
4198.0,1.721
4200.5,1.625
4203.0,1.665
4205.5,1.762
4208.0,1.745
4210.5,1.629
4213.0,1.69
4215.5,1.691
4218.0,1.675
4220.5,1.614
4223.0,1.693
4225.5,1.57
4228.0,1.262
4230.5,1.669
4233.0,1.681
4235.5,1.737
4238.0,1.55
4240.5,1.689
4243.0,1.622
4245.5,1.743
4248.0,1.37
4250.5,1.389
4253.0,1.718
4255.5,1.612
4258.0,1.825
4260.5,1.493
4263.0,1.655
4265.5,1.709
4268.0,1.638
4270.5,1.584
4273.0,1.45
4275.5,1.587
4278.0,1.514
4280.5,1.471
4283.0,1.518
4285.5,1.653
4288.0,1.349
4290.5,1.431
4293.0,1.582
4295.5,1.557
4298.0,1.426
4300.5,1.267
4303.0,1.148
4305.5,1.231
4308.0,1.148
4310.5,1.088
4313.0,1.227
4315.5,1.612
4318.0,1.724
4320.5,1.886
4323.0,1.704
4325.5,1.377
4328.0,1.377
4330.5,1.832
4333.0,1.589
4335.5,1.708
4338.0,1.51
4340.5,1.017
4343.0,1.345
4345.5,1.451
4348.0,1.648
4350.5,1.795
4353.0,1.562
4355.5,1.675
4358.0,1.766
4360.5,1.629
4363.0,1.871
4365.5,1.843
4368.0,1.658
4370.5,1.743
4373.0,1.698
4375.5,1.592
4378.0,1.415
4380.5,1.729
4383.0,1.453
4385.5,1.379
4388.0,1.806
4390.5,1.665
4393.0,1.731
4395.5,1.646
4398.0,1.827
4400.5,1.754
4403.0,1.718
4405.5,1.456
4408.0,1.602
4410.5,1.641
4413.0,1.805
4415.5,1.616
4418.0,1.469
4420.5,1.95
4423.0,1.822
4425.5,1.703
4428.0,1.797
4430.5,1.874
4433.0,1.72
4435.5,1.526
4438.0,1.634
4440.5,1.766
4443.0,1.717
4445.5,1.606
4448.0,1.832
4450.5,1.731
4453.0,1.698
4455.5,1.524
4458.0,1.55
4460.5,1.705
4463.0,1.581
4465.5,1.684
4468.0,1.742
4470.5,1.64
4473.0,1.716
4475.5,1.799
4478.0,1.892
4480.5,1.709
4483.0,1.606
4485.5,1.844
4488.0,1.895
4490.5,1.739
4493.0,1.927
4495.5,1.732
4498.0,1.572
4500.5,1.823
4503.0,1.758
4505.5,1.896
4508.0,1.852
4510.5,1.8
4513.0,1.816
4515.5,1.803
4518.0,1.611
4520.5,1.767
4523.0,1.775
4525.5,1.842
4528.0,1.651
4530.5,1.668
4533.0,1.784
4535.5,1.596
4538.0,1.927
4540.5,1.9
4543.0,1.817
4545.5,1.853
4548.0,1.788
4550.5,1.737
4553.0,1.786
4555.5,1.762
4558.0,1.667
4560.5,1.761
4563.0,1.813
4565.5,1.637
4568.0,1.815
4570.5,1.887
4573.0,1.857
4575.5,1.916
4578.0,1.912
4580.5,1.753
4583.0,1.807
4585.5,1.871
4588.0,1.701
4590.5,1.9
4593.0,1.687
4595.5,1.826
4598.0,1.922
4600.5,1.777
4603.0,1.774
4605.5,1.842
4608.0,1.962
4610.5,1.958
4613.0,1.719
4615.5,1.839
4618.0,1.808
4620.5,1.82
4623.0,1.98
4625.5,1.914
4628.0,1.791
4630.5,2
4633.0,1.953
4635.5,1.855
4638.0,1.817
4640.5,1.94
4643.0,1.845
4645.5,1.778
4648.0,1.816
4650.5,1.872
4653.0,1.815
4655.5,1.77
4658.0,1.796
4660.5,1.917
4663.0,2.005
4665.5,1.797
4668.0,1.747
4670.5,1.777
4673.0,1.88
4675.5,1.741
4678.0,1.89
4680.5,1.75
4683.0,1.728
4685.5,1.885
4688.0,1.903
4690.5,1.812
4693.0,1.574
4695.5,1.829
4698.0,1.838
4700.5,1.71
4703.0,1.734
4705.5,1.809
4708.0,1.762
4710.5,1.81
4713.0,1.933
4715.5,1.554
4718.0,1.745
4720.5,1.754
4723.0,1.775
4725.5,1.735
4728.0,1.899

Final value 0.37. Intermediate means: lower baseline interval 1.64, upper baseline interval 1.82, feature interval 1.19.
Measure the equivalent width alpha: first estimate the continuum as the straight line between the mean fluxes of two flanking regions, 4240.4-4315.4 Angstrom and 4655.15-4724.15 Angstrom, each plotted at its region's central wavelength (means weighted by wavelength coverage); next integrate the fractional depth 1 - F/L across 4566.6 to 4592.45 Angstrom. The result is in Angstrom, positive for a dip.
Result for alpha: -1.9 Angstrom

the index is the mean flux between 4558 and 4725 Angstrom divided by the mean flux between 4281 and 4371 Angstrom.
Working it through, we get 1.19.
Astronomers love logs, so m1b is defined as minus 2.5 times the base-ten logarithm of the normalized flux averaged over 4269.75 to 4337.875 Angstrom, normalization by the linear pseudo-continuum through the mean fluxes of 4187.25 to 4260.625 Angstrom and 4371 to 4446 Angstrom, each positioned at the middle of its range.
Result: 0.12 mag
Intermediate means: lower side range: 1.64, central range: 1.48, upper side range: 1.67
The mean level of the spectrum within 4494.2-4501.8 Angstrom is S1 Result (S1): 1.71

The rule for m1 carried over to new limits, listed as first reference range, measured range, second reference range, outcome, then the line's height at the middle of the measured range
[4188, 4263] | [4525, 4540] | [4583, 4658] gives 0.031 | 1.8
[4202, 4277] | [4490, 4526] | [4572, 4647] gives 0.005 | 1.79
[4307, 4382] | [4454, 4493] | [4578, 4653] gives -0.007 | 1.7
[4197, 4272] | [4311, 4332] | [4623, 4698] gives 0.067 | 1.67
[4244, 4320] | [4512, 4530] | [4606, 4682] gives -0.011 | 1.73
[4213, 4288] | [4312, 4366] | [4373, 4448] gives 0.029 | 1.64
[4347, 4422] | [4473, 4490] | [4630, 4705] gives -0.037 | 1.72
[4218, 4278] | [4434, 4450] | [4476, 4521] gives 0.036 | 1.74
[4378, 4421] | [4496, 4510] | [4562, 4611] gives -0.018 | 1.75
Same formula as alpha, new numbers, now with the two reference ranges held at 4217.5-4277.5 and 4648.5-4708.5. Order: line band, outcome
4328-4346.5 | 1.80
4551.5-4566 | 0.06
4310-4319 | 1.12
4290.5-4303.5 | 1.70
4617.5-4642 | -1.46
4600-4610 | -0.45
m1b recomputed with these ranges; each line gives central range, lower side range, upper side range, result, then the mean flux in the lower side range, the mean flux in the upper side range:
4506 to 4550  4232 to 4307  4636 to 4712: -0.042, 1.54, 1.81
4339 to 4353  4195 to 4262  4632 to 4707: 0.154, 1.64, 1.82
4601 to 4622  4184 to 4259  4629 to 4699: -0.018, 1.64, 1.83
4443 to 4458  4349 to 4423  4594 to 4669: 0.033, 1.67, 1.85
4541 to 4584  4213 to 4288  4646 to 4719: -0.035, 1.6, 1.8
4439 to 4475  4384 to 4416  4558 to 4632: 0.022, 1.66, 1.83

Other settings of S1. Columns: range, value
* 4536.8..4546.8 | 1.87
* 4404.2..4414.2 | 1.63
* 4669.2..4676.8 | 1.8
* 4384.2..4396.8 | 1.65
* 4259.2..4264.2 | 1.58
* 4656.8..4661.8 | 1.86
